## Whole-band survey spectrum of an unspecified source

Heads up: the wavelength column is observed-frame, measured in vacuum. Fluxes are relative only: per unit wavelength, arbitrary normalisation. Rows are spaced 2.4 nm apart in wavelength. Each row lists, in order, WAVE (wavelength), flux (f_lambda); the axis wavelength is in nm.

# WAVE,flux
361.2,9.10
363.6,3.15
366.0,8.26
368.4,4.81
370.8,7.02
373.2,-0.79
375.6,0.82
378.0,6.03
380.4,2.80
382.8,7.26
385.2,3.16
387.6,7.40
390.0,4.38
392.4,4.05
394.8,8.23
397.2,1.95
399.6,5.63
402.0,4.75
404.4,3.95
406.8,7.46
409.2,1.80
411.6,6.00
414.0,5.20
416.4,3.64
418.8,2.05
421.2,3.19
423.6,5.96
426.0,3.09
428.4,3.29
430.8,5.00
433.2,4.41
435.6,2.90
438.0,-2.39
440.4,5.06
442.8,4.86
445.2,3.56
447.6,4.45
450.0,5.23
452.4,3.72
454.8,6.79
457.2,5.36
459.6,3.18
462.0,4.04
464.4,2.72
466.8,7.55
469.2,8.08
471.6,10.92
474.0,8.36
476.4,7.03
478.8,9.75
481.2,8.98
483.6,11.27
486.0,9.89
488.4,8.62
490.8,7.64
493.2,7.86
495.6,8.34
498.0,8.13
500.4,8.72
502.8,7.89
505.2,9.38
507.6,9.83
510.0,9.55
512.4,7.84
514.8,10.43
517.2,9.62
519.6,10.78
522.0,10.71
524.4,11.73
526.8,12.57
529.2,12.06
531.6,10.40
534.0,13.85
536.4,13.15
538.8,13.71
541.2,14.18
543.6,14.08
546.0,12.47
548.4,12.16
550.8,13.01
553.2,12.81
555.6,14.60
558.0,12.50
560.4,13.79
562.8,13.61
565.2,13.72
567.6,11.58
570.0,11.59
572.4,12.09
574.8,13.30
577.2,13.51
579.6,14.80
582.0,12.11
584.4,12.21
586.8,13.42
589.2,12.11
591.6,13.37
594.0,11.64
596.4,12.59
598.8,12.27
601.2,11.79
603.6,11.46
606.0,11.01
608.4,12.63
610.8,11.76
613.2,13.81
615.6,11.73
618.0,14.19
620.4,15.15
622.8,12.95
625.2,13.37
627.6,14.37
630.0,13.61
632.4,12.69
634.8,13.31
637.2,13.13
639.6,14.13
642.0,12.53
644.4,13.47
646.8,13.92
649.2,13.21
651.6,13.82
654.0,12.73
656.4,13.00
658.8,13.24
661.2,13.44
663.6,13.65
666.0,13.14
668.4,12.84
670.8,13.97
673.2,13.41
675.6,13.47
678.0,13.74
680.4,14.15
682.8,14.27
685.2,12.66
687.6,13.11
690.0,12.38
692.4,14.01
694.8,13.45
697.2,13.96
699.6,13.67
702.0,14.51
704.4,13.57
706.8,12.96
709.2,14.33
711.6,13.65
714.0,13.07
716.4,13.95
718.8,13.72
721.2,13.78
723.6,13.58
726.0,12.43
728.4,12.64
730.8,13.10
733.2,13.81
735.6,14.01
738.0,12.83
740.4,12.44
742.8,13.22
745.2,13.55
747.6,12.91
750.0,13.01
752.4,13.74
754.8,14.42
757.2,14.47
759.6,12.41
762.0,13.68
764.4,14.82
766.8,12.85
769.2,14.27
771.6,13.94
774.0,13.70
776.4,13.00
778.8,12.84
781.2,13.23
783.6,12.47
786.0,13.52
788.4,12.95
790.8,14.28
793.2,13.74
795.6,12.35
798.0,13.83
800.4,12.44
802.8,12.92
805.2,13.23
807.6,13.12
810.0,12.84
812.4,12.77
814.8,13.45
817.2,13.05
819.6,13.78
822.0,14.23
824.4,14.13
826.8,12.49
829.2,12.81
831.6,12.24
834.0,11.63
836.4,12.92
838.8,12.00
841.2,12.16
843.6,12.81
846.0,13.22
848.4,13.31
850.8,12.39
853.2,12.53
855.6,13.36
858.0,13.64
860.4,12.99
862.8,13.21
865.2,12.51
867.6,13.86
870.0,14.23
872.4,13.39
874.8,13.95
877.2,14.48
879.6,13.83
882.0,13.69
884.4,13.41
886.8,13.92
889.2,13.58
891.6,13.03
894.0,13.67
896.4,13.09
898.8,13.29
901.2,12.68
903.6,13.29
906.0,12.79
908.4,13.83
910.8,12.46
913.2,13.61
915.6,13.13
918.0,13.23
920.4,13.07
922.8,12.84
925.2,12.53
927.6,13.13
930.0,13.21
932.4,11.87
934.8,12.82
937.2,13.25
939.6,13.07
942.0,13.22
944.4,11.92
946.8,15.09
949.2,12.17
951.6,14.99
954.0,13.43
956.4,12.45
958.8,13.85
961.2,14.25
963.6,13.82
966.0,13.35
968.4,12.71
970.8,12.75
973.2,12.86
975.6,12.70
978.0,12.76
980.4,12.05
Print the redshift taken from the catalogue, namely 0.169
